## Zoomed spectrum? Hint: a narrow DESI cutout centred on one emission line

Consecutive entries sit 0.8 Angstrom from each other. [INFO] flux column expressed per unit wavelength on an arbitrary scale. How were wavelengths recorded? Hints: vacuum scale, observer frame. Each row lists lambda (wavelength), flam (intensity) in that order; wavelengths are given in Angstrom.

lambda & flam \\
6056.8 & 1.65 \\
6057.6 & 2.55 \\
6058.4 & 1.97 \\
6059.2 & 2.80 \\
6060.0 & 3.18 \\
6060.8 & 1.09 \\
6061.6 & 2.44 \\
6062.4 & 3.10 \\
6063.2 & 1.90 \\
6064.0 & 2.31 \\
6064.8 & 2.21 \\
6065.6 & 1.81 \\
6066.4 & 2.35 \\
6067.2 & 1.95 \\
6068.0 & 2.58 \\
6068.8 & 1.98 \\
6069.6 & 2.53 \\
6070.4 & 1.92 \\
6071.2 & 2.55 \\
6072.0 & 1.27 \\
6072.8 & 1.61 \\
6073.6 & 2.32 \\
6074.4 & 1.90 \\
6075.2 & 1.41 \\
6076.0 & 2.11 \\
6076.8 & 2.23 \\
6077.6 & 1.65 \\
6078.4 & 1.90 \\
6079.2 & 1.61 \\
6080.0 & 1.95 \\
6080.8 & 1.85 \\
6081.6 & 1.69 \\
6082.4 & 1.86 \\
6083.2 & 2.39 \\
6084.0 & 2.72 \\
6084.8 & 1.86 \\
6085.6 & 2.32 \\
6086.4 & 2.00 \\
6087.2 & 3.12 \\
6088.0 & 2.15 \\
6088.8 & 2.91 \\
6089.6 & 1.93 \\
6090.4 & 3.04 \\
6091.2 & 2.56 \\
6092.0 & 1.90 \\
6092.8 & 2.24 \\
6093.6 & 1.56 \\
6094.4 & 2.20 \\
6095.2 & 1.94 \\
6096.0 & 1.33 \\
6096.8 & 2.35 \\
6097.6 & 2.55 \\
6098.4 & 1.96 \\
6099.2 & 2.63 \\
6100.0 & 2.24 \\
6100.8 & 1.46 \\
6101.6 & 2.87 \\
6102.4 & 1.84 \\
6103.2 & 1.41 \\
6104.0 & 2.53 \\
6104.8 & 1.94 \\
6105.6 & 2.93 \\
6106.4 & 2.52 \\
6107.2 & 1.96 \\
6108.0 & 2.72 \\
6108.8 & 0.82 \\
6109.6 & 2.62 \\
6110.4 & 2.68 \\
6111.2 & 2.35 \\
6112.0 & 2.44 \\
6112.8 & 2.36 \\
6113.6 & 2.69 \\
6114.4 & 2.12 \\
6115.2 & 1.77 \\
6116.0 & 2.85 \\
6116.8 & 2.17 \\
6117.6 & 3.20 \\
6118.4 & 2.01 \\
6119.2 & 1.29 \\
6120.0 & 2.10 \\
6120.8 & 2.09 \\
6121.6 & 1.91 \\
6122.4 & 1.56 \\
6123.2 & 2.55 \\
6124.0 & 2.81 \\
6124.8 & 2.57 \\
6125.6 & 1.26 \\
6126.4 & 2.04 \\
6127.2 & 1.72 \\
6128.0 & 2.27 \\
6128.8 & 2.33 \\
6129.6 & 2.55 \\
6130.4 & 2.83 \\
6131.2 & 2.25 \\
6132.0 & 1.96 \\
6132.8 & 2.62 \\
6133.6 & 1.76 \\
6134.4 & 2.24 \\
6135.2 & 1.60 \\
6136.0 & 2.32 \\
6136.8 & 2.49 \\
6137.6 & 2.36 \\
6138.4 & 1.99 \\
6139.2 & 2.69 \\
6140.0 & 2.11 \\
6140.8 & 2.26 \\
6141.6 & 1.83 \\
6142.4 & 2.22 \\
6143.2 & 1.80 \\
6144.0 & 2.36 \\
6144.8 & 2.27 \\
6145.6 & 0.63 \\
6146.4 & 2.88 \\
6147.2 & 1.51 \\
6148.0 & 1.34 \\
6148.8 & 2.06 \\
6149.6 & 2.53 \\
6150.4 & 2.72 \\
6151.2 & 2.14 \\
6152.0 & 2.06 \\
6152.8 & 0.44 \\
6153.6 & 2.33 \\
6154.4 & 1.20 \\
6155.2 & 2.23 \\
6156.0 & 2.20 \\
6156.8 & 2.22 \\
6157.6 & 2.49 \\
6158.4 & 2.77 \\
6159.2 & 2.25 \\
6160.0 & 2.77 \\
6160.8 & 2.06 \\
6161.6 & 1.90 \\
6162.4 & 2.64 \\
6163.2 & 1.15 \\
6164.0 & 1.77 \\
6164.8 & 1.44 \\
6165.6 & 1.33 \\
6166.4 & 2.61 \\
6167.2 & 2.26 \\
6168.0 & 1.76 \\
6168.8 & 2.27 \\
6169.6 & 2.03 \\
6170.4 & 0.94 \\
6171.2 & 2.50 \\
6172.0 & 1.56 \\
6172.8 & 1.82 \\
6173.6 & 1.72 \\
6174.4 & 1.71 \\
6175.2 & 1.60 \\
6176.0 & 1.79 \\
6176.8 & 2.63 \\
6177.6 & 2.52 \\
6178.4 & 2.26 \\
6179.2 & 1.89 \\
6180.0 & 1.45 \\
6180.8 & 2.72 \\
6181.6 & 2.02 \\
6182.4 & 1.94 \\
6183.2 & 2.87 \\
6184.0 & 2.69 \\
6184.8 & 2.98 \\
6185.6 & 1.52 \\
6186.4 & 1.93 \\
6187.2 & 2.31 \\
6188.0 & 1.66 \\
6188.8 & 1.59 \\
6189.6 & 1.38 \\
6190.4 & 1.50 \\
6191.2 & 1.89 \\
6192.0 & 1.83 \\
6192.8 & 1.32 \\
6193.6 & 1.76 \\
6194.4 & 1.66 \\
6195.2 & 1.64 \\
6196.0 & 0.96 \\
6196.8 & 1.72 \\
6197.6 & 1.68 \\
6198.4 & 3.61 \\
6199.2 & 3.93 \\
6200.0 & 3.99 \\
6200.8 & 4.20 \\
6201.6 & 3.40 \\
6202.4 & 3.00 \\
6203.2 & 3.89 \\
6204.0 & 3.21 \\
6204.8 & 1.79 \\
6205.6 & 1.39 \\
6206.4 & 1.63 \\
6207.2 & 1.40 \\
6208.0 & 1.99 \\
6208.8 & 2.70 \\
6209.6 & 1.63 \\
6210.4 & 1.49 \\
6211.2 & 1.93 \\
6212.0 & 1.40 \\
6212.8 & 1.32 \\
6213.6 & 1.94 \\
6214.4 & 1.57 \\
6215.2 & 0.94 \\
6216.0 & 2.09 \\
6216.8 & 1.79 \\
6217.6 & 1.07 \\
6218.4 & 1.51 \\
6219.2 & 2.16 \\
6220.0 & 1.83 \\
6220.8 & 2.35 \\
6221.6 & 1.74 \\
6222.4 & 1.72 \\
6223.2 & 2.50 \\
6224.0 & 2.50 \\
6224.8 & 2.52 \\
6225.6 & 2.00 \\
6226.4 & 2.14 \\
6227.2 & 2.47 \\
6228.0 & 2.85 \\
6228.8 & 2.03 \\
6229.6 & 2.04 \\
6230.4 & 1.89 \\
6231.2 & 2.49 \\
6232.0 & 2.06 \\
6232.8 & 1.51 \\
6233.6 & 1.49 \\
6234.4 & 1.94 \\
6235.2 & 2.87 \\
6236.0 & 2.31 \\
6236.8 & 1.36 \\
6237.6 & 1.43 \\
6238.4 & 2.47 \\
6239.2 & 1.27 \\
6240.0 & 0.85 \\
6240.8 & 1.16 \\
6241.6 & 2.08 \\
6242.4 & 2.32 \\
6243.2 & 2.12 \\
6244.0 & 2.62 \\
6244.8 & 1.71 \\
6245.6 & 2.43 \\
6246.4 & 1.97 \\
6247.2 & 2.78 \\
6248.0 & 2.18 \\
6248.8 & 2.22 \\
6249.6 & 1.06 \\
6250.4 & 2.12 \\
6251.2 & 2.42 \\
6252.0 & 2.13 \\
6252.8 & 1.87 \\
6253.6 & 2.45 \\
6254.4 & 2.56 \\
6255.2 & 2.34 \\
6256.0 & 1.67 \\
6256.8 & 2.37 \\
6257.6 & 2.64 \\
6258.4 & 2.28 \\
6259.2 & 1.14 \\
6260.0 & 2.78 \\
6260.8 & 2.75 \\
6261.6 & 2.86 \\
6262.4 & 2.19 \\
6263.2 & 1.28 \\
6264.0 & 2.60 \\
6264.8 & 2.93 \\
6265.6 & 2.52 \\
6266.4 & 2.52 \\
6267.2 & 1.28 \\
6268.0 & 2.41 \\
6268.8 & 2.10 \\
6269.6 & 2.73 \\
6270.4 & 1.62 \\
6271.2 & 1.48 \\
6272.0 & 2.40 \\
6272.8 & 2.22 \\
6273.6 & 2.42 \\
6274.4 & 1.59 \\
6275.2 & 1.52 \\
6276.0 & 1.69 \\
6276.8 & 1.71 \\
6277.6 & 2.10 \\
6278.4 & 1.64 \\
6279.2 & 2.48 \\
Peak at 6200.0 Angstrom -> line H-beta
